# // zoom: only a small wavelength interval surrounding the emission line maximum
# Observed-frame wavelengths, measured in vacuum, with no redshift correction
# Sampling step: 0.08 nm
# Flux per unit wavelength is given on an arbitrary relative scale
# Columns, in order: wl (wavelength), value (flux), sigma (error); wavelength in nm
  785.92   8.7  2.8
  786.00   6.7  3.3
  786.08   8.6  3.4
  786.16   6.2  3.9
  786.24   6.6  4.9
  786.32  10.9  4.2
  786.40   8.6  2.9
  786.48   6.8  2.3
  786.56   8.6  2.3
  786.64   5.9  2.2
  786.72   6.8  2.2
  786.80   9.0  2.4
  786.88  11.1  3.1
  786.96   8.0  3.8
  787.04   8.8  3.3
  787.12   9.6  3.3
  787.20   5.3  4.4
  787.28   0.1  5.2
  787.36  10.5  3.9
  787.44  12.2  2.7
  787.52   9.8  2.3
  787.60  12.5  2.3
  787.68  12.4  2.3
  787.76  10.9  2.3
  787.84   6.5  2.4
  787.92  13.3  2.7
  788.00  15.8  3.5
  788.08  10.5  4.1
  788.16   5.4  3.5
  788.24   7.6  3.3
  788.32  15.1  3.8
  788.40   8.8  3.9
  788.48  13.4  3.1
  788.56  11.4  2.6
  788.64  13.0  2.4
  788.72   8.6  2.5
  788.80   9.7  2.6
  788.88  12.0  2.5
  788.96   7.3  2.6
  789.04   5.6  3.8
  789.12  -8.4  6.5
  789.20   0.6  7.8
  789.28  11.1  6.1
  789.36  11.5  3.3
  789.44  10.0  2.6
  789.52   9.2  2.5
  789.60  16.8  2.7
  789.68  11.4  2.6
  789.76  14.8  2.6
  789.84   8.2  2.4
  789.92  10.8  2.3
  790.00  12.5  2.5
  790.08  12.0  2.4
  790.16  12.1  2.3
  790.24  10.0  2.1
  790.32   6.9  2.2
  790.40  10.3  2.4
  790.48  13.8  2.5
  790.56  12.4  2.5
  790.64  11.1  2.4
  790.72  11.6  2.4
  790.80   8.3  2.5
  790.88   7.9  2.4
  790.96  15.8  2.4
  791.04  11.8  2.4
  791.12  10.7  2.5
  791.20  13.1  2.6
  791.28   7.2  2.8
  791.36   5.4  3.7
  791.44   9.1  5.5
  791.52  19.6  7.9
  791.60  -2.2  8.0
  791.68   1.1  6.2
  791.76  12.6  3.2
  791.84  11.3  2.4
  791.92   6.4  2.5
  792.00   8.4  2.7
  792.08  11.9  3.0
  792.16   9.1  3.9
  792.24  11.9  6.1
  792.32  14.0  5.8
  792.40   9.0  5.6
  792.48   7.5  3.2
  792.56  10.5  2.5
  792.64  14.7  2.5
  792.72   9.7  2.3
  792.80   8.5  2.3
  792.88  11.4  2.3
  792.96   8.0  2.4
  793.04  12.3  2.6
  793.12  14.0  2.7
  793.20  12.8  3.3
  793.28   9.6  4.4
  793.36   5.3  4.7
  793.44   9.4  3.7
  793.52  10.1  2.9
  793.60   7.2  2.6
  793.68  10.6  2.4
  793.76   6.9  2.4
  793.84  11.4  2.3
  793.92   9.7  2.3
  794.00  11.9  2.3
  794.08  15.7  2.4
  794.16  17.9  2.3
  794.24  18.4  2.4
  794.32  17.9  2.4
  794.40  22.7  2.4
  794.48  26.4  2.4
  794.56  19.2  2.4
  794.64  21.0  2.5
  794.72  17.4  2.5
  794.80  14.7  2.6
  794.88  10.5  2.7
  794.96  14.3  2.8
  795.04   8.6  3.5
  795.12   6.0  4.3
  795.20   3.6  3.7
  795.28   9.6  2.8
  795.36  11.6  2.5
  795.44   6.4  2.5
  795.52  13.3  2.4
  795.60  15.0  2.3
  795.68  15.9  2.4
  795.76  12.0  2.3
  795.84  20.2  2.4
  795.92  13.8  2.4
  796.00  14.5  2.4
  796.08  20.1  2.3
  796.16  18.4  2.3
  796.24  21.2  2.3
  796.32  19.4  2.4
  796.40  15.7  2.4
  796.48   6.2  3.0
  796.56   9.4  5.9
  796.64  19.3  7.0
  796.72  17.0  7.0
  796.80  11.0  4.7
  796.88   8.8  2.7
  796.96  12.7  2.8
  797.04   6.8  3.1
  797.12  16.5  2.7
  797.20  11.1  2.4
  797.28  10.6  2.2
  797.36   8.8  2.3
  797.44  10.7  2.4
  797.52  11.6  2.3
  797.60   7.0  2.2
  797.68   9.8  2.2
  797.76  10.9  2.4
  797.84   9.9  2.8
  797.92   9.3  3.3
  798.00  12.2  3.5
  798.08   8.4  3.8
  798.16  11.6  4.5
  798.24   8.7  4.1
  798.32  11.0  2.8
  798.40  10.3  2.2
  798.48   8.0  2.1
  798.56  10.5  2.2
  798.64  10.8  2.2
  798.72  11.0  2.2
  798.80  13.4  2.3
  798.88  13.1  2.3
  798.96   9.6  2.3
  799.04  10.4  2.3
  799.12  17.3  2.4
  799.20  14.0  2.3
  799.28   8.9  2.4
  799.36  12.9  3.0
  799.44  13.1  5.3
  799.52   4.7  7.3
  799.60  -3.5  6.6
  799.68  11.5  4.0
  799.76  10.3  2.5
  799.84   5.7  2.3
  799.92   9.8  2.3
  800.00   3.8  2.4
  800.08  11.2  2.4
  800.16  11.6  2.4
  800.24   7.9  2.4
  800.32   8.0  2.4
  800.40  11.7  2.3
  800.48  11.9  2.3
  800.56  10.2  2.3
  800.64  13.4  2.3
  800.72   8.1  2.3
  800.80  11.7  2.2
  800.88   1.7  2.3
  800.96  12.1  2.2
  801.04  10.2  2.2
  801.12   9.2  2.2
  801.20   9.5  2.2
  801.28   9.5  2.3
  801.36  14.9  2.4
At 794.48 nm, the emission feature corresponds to [S II]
